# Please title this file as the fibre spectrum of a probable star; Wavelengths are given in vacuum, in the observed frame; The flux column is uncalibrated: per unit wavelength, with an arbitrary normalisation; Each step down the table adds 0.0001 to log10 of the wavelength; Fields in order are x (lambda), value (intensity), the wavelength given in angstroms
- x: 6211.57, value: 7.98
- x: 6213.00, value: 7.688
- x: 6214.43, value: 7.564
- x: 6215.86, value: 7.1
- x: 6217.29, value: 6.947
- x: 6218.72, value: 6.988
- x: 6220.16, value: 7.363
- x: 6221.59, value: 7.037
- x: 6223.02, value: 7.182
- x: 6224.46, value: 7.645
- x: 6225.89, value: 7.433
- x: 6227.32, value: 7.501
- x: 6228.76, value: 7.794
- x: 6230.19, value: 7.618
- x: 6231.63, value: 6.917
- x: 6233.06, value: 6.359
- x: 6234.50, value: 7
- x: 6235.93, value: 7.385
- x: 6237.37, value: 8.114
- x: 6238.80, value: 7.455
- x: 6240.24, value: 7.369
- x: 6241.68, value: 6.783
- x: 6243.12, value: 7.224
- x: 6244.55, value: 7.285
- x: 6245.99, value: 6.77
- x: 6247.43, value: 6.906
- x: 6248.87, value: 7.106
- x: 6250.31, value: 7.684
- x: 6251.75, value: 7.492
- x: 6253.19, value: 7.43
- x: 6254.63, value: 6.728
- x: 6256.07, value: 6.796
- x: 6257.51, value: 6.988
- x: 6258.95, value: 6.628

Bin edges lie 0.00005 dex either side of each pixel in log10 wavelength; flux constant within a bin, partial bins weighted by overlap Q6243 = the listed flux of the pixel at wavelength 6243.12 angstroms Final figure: 7.224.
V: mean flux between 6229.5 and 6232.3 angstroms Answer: 7.26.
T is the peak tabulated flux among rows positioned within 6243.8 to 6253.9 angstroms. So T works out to 7.684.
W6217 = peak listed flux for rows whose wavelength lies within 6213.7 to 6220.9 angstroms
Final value 7.564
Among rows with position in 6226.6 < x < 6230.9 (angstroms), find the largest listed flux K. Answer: 7.794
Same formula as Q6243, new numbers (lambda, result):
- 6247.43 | 6.906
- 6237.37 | 8.114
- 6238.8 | 7.455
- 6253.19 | 7.43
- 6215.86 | 7.1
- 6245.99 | 6.77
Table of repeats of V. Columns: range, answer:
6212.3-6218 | 7.33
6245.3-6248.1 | 6.83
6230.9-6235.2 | 6.75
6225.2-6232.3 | 7.45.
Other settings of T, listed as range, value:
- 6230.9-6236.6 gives 7.385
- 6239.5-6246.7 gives 7.369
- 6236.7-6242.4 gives 8.114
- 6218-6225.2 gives 7.645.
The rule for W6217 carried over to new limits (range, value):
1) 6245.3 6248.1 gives 6.906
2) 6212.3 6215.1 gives 7.688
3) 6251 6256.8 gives 7.492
